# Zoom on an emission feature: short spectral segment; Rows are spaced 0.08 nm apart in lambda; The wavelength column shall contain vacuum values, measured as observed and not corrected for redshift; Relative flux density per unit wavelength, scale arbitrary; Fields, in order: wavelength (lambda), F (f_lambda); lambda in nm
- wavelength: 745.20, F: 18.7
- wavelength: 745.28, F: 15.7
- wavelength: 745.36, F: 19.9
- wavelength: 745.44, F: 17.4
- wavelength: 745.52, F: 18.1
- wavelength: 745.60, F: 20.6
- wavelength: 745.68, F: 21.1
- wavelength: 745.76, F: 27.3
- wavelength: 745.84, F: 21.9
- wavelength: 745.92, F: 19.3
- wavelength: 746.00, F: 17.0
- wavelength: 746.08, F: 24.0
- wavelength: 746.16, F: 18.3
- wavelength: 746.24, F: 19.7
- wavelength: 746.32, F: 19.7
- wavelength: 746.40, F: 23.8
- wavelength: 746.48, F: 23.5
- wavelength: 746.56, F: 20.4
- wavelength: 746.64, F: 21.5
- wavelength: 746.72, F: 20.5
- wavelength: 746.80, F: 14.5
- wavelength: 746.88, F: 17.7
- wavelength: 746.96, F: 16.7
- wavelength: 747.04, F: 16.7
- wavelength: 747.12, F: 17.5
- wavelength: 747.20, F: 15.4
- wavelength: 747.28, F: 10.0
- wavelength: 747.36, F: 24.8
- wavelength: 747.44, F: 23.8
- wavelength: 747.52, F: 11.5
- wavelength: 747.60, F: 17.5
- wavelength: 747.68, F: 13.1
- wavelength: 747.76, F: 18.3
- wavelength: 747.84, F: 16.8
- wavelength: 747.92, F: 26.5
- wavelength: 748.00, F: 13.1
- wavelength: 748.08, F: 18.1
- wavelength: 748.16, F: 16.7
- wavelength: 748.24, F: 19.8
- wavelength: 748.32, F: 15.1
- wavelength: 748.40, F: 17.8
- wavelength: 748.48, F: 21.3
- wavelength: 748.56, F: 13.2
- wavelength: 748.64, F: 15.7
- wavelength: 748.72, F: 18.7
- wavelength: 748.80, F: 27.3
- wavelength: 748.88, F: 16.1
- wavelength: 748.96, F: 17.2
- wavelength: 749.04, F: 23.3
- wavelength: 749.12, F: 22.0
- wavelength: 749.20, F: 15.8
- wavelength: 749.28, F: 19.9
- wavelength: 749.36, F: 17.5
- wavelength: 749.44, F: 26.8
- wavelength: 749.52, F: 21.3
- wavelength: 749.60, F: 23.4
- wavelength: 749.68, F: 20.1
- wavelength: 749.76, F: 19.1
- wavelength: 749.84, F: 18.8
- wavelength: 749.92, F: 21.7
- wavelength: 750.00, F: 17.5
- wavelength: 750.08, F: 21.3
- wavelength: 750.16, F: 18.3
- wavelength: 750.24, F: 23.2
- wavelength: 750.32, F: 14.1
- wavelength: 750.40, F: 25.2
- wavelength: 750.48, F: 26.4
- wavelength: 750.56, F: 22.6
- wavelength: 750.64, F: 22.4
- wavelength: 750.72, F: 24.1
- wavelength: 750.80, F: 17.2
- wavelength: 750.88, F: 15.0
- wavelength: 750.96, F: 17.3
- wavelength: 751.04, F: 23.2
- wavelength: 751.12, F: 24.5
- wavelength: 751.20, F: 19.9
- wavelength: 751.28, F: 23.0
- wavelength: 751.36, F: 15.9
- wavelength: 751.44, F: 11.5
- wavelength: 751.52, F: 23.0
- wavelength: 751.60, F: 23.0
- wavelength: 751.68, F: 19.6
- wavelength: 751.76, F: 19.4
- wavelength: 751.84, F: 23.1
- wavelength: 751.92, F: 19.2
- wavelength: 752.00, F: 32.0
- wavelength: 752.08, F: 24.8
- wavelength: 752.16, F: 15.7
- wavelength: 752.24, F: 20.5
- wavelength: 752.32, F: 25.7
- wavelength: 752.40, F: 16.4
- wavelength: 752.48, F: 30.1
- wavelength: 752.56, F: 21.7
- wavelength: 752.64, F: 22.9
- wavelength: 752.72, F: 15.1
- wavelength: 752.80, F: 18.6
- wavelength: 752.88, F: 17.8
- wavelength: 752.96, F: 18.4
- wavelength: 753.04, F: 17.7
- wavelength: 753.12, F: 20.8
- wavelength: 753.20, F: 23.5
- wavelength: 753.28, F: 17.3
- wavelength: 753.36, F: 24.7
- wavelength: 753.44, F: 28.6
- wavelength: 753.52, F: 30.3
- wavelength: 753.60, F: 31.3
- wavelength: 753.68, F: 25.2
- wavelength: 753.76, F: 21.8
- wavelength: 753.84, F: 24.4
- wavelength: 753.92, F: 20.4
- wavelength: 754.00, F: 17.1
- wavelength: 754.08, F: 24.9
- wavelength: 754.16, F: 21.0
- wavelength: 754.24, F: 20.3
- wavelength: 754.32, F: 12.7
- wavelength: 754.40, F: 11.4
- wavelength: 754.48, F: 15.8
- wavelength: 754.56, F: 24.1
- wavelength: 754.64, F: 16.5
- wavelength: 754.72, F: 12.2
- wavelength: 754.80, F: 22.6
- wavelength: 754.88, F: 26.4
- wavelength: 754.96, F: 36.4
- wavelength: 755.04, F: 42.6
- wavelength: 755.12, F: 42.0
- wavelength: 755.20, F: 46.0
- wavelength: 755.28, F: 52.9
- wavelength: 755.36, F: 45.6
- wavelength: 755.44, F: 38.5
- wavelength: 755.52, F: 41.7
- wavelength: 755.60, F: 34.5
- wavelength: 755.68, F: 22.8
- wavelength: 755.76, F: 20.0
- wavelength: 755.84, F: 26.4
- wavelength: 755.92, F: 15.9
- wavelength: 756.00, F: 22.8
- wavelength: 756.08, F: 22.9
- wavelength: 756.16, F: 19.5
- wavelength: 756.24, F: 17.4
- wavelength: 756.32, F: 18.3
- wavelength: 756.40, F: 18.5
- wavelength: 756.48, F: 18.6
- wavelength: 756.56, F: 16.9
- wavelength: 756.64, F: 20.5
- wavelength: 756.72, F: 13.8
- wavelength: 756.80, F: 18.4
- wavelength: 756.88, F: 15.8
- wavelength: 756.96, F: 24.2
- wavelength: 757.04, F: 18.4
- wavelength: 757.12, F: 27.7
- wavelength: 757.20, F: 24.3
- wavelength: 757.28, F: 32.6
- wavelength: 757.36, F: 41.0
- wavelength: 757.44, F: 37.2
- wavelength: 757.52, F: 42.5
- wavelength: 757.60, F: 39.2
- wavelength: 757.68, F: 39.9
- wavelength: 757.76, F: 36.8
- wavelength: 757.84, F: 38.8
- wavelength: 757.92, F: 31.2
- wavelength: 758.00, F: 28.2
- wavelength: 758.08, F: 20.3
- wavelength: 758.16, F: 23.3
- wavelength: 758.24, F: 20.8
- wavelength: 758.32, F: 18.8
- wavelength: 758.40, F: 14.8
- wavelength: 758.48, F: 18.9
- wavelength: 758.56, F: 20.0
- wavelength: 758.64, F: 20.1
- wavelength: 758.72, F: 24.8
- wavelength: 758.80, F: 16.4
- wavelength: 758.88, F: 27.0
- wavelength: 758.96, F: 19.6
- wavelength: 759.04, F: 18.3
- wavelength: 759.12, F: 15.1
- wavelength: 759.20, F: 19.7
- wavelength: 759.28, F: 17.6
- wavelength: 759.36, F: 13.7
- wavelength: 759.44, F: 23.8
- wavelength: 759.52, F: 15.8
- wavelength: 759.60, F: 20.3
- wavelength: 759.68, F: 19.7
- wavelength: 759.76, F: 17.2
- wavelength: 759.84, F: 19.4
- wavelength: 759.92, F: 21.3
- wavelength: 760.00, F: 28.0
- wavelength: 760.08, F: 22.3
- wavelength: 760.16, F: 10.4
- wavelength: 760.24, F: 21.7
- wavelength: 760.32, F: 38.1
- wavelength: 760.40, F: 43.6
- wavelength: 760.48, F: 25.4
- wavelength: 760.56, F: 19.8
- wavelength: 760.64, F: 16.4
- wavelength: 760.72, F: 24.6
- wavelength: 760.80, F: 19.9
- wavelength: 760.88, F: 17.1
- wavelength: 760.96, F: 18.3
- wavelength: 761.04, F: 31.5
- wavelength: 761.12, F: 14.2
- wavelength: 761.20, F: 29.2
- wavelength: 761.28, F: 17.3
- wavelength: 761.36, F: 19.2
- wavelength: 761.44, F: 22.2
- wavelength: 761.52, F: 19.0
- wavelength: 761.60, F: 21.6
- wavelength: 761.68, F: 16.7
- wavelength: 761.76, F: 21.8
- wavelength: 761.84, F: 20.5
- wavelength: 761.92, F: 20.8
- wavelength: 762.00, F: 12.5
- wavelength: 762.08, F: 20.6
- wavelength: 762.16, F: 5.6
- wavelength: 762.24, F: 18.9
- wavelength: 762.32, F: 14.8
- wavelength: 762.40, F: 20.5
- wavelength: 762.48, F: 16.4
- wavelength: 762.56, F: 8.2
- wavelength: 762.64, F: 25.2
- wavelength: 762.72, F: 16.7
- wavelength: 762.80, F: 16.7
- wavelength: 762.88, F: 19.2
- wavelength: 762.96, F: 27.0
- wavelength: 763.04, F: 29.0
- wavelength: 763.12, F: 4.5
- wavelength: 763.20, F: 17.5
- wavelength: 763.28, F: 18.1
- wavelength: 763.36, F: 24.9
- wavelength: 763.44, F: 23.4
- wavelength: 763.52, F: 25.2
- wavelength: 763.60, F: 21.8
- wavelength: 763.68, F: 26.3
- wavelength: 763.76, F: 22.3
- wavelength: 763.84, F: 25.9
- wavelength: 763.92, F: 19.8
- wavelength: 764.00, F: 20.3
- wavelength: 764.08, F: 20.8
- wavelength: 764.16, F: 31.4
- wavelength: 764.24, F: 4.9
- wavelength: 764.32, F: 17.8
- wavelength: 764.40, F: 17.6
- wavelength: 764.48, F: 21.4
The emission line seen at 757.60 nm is [N II] 6583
